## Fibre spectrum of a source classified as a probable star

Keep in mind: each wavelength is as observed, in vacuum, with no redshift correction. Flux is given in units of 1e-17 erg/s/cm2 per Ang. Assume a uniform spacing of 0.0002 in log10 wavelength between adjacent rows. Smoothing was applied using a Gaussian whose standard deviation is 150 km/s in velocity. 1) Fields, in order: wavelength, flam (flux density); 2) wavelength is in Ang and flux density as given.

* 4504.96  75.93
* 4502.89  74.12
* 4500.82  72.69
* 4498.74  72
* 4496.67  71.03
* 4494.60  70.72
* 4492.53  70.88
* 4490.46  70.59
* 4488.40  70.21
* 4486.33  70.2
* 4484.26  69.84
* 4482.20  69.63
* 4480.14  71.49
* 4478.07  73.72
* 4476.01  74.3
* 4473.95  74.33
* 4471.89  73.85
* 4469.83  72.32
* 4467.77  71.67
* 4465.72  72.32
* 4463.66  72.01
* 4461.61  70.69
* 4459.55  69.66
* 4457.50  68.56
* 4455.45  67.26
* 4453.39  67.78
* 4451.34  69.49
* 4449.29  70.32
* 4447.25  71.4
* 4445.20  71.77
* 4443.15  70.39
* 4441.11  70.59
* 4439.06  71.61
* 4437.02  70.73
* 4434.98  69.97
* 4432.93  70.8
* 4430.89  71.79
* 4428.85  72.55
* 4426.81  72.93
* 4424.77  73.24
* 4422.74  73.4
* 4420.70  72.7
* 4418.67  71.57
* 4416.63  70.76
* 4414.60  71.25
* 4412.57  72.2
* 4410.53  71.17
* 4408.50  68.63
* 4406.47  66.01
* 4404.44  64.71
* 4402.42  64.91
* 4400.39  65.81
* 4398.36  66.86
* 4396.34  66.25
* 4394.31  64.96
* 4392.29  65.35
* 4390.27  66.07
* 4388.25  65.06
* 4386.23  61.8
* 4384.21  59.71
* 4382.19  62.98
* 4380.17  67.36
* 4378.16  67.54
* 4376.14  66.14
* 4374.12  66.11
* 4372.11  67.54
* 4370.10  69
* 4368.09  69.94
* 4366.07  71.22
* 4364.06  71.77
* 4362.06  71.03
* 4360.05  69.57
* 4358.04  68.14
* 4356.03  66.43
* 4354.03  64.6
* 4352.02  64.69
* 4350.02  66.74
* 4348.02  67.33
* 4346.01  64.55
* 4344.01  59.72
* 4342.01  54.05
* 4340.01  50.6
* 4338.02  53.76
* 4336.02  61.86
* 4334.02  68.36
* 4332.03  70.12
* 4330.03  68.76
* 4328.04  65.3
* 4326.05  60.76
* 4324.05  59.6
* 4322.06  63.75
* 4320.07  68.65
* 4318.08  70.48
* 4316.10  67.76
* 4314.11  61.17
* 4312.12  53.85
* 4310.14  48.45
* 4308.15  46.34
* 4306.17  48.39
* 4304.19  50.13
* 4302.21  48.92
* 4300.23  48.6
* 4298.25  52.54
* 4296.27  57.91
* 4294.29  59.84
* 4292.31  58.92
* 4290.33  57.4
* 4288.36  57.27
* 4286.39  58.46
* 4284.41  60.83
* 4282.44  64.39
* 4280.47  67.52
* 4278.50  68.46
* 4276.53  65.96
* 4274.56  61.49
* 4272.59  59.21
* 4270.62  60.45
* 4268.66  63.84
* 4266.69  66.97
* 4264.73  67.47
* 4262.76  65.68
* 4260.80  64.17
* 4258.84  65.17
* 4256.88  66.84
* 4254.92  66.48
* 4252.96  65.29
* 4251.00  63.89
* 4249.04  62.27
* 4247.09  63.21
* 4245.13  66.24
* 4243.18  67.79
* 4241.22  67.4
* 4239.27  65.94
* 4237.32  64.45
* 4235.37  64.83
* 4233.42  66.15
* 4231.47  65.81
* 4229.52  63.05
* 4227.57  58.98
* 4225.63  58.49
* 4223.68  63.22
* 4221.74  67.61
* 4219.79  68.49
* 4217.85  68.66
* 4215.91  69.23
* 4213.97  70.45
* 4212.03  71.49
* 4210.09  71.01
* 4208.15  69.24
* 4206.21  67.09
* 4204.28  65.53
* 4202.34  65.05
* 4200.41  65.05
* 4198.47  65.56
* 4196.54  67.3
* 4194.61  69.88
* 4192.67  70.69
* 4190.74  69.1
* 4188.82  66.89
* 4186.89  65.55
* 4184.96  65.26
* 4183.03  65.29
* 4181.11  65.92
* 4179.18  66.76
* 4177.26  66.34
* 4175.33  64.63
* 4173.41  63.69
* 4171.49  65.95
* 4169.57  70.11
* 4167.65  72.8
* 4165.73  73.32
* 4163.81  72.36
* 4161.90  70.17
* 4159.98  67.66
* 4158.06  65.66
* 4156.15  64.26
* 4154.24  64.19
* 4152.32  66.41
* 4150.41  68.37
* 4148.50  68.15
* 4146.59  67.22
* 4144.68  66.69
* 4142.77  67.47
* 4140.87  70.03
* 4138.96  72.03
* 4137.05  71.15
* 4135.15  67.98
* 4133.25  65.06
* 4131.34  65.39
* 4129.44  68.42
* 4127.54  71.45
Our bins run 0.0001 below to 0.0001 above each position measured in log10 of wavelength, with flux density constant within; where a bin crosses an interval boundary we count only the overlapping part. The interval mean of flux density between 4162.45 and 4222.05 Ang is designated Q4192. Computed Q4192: 68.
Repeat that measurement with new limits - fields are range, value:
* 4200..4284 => 65.6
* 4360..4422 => 67.6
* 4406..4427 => 71.3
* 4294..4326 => 56.7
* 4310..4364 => 63.7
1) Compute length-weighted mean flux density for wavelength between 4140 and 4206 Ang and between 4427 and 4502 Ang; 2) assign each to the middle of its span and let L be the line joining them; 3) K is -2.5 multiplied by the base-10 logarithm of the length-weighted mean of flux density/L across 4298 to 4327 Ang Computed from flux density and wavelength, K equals 0.21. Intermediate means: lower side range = 67.3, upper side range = 71.1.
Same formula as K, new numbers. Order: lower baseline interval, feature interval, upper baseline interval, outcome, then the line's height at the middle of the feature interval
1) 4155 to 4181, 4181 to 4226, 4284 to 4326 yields -0.04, 65.1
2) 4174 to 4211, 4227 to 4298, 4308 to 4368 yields 0.03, 65.3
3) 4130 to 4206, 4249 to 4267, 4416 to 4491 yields 0.05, 68.7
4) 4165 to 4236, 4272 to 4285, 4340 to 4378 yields 0.04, 66.5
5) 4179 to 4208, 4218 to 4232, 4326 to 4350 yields 0.03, 65.8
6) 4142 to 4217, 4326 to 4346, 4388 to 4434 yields 0.12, 68.7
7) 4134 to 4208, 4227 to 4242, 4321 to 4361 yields 0.02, 66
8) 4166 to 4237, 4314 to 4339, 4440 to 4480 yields 0.07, 68.9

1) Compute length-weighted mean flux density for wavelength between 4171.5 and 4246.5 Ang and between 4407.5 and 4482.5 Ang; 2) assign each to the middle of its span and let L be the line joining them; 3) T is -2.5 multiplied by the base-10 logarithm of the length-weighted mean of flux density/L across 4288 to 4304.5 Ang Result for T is 0.240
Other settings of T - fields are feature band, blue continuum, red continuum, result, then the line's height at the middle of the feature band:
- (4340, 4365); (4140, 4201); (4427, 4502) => 0.075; 69.7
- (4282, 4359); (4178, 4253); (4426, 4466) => 0.140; 68.2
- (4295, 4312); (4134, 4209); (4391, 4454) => 0.334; 68.7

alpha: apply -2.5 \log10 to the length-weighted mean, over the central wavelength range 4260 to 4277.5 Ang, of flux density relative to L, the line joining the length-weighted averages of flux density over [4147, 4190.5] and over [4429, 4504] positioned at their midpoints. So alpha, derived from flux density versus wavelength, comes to 0.08 mag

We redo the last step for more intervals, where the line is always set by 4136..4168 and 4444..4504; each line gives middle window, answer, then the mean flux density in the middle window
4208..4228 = 0.03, 67.1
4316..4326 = 0.07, 65.4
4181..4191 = 0.04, 66.2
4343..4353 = 0.09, 64.6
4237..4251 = 0.07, 65.3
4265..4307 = 0.18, 59.1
